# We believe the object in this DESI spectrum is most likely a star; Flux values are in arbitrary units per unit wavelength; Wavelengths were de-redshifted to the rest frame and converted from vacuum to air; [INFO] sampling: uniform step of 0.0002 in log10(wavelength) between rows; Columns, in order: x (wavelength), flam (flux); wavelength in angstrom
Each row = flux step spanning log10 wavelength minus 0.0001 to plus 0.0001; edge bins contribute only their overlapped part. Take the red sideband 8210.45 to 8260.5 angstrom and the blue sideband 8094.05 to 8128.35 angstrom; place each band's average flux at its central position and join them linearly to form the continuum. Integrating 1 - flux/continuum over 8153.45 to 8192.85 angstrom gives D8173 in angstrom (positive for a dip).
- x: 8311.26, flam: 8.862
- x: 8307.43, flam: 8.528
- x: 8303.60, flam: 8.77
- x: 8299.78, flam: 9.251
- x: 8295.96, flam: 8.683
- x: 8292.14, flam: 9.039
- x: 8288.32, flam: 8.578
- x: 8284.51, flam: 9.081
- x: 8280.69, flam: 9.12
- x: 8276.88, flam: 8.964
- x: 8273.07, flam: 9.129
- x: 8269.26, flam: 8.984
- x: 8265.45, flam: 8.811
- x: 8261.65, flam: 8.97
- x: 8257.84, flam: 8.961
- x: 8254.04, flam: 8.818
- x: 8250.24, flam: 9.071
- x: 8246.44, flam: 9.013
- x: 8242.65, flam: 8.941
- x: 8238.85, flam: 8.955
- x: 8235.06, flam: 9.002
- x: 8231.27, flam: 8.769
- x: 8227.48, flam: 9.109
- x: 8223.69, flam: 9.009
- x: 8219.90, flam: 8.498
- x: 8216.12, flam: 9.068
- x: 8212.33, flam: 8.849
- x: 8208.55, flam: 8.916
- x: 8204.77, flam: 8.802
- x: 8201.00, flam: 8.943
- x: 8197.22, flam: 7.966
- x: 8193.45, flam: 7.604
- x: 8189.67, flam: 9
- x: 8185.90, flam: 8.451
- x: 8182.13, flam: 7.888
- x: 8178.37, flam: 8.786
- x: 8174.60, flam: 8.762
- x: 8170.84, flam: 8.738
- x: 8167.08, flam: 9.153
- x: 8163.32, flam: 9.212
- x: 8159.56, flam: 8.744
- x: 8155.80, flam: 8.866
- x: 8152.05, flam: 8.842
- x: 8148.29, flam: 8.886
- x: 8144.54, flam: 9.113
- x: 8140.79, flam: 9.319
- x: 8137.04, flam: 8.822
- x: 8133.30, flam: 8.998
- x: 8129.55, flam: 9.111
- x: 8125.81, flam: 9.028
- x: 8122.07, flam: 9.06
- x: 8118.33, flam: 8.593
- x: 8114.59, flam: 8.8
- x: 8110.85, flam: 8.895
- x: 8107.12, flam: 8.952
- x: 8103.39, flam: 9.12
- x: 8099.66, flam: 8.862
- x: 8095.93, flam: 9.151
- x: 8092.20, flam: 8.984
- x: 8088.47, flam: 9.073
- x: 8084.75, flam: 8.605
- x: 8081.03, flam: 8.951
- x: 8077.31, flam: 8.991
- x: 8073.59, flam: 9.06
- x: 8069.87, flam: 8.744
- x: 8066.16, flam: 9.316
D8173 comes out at 0.9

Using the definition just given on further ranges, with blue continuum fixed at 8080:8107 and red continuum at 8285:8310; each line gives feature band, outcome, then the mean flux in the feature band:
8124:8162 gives -0.2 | 8.98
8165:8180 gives 0.1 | 8.87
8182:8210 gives 1.3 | 8.47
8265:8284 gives -0.4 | 9.02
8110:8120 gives 0.2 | 8.75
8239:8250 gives -0.2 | 8.99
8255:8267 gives -0.1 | 8.91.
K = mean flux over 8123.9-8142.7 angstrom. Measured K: 9.06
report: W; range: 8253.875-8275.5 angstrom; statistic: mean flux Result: 8.96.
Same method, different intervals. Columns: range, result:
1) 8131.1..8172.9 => 8.97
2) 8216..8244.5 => 8.91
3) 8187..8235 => 8.72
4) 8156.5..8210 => 8.64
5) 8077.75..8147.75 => 8.97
